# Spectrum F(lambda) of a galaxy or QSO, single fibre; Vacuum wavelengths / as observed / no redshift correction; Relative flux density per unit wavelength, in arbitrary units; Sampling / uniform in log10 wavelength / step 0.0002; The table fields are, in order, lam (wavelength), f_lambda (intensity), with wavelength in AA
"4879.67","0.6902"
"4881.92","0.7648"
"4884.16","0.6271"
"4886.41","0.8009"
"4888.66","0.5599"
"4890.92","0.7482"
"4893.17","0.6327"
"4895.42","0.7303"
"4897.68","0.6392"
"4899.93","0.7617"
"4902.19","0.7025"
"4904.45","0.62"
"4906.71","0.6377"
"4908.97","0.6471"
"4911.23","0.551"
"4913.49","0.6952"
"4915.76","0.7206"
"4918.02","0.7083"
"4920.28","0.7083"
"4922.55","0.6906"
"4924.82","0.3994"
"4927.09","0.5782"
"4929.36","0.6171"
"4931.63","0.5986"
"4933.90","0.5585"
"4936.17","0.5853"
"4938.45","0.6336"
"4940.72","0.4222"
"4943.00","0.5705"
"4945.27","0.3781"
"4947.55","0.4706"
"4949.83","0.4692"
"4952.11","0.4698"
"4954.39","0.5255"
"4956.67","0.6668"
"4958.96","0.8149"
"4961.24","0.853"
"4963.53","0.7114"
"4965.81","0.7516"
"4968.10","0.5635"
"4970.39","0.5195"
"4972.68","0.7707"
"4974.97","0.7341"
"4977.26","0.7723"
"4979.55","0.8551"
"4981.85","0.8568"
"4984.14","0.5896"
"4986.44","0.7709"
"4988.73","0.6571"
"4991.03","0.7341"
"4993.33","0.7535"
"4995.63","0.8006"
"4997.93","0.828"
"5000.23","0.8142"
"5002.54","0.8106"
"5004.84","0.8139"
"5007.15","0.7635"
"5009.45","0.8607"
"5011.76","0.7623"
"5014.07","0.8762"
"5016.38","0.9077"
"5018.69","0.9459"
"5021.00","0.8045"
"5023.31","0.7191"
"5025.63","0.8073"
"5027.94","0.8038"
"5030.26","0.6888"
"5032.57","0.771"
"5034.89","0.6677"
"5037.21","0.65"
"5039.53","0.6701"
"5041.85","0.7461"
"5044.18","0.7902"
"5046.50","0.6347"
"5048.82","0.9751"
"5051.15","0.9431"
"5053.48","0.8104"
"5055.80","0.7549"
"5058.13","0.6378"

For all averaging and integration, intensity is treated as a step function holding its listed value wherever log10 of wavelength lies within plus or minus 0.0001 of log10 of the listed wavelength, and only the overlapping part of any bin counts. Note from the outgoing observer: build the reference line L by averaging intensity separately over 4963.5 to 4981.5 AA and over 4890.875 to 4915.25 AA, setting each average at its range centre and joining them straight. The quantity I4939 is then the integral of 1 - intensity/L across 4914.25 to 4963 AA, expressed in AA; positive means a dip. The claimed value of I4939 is 6.9 AA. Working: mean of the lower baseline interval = 0.667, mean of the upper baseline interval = 0.716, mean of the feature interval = 0.595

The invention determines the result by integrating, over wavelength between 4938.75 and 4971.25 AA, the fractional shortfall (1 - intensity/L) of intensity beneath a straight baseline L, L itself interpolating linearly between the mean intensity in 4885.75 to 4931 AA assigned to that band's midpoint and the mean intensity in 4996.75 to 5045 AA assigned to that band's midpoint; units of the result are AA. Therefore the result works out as 5.7 AA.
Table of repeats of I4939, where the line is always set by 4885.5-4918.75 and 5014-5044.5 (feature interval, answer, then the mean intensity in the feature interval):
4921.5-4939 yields 2.92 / 0.58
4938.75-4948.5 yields 3.20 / 0.475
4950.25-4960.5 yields 1.40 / 0.618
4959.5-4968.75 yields -0.16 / 0.735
